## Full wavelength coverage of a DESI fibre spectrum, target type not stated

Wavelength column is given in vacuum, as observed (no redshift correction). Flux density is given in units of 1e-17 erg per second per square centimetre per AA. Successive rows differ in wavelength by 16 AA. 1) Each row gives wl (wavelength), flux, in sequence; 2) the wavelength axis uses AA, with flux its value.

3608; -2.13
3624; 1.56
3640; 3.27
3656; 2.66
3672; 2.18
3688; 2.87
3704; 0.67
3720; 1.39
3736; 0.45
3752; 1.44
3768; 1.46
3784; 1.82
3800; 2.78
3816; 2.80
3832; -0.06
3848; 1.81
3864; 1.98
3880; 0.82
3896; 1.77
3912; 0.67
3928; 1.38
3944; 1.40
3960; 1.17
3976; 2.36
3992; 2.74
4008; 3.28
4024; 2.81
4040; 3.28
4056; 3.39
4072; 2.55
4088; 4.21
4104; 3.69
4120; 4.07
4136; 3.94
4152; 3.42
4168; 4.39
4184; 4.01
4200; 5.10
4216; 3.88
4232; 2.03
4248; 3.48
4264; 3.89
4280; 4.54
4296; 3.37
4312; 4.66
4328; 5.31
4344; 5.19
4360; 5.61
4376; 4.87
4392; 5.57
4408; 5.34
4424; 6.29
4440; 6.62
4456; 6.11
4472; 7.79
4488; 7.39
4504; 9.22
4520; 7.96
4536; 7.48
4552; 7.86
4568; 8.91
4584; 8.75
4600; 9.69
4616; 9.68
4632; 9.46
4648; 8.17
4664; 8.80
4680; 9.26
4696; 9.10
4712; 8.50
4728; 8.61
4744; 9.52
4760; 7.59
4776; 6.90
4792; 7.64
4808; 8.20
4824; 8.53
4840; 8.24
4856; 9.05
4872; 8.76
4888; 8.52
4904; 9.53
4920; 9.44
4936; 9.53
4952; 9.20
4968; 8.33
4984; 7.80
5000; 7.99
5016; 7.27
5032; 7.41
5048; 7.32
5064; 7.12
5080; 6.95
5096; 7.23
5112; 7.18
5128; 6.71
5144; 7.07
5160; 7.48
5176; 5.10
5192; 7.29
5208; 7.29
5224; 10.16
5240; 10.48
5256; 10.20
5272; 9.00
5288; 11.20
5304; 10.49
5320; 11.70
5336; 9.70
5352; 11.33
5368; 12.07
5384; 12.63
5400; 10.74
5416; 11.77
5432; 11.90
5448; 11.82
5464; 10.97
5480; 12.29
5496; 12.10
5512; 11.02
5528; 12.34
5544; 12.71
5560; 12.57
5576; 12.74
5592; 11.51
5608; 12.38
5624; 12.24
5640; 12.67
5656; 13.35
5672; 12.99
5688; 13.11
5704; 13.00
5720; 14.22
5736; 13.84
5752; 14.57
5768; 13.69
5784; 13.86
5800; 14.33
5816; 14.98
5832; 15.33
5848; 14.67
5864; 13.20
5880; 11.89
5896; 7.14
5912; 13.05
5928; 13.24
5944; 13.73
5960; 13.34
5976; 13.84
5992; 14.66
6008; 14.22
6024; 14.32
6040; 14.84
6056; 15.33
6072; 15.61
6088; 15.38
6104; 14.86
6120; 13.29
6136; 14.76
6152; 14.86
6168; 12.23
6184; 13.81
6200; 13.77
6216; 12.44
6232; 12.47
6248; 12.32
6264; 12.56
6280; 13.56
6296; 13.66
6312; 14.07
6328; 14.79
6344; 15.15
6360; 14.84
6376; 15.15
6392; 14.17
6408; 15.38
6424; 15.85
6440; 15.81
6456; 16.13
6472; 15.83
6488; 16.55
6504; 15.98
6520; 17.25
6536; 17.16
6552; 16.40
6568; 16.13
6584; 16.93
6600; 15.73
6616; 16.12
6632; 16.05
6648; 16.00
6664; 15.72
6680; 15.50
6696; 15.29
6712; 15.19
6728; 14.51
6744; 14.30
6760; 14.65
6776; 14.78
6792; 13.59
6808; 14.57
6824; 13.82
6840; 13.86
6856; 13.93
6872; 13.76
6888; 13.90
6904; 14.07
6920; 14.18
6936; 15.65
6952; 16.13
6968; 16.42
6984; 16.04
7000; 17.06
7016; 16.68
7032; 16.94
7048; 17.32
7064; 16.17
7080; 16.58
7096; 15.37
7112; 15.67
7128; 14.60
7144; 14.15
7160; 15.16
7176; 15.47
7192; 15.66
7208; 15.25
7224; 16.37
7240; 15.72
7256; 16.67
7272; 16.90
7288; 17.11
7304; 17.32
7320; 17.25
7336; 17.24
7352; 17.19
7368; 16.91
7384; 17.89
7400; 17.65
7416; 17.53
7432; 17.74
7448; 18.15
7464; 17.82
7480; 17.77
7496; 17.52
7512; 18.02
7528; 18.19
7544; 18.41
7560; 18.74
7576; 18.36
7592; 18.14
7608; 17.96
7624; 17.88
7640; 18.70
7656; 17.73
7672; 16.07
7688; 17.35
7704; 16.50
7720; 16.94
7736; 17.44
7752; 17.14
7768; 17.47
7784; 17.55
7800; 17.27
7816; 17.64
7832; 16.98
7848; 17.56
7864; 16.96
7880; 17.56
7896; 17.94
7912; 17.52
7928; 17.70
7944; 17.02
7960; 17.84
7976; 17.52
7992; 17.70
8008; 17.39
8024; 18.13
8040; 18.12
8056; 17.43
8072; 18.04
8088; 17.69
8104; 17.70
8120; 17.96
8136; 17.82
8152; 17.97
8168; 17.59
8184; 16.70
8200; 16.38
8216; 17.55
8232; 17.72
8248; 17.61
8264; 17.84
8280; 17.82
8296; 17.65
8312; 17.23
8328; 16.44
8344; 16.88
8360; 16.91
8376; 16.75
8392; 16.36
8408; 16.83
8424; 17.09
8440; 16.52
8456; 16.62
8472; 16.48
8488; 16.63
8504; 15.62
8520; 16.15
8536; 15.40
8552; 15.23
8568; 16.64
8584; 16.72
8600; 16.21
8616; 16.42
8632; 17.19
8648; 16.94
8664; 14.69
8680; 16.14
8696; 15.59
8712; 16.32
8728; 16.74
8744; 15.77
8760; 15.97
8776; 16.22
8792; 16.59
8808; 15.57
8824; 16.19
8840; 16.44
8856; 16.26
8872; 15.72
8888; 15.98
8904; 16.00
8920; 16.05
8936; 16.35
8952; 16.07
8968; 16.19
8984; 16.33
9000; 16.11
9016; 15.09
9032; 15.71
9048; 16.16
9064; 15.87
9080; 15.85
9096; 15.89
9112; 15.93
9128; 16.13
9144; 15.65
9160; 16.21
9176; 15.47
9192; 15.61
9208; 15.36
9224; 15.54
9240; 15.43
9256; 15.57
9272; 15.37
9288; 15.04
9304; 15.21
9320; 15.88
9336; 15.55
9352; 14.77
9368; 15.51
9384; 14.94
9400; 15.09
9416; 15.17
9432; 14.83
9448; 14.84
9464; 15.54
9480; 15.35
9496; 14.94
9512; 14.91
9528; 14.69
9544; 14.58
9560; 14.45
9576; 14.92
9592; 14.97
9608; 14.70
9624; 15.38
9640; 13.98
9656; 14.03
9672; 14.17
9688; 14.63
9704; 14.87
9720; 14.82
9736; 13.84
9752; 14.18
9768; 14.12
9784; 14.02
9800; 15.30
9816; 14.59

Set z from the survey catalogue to 0.00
